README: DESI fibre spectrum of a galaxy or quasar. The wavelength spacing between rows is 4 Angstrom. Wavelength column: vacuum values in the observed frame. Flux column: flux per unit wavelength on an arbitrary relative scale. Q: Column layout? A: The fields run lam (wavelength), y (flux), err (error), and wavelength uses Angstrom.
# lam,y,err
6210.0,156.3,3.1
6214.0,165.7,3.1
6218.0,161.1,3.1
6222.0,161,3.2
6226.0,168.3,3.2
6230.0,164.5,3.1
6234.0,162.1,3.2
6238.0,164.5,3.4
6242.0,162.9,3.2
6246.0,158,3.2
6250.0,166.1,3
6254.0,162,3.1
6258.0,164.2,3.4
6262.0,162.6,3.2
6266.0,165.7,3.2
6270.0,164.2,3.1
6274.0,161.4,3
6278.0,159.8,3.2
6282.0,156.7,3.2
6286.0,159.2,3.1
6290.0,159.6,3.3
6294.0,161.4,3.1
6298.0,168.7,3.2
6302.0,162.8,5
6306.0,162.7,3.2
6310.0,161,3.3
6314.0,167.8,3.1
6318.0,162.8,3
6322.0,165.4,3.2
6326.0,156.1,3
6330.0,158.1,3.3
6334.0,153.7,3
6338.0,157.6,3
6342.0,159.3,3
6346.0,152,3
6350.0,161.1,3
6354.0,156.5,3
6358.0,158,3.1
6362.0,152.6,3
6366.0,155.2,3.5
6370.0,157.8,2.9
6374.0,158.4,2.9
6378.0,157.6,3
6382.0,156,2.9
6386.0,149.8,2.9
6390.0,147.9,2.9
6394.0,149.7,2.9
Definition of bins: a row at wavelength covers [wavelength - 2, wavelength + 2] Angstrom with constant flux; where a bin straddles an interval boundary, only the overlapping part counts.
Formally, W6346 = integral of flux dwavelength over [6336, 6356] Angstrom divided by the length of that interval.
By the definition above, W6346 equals 157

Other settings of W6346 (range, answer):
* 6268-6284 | 161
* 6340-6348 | 156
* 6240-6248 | 160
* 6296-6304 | 166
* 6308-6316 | 164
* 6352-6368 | 156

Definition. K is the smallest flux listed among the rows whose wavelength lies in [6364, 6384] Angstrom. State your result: 155.2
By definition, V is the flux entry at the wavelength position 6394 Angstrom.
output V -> 149.7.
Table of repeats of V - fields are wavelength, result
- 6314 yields 167.8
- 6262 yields 162.6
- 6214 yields 165.7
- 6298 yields 168.7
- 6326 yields 156.1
